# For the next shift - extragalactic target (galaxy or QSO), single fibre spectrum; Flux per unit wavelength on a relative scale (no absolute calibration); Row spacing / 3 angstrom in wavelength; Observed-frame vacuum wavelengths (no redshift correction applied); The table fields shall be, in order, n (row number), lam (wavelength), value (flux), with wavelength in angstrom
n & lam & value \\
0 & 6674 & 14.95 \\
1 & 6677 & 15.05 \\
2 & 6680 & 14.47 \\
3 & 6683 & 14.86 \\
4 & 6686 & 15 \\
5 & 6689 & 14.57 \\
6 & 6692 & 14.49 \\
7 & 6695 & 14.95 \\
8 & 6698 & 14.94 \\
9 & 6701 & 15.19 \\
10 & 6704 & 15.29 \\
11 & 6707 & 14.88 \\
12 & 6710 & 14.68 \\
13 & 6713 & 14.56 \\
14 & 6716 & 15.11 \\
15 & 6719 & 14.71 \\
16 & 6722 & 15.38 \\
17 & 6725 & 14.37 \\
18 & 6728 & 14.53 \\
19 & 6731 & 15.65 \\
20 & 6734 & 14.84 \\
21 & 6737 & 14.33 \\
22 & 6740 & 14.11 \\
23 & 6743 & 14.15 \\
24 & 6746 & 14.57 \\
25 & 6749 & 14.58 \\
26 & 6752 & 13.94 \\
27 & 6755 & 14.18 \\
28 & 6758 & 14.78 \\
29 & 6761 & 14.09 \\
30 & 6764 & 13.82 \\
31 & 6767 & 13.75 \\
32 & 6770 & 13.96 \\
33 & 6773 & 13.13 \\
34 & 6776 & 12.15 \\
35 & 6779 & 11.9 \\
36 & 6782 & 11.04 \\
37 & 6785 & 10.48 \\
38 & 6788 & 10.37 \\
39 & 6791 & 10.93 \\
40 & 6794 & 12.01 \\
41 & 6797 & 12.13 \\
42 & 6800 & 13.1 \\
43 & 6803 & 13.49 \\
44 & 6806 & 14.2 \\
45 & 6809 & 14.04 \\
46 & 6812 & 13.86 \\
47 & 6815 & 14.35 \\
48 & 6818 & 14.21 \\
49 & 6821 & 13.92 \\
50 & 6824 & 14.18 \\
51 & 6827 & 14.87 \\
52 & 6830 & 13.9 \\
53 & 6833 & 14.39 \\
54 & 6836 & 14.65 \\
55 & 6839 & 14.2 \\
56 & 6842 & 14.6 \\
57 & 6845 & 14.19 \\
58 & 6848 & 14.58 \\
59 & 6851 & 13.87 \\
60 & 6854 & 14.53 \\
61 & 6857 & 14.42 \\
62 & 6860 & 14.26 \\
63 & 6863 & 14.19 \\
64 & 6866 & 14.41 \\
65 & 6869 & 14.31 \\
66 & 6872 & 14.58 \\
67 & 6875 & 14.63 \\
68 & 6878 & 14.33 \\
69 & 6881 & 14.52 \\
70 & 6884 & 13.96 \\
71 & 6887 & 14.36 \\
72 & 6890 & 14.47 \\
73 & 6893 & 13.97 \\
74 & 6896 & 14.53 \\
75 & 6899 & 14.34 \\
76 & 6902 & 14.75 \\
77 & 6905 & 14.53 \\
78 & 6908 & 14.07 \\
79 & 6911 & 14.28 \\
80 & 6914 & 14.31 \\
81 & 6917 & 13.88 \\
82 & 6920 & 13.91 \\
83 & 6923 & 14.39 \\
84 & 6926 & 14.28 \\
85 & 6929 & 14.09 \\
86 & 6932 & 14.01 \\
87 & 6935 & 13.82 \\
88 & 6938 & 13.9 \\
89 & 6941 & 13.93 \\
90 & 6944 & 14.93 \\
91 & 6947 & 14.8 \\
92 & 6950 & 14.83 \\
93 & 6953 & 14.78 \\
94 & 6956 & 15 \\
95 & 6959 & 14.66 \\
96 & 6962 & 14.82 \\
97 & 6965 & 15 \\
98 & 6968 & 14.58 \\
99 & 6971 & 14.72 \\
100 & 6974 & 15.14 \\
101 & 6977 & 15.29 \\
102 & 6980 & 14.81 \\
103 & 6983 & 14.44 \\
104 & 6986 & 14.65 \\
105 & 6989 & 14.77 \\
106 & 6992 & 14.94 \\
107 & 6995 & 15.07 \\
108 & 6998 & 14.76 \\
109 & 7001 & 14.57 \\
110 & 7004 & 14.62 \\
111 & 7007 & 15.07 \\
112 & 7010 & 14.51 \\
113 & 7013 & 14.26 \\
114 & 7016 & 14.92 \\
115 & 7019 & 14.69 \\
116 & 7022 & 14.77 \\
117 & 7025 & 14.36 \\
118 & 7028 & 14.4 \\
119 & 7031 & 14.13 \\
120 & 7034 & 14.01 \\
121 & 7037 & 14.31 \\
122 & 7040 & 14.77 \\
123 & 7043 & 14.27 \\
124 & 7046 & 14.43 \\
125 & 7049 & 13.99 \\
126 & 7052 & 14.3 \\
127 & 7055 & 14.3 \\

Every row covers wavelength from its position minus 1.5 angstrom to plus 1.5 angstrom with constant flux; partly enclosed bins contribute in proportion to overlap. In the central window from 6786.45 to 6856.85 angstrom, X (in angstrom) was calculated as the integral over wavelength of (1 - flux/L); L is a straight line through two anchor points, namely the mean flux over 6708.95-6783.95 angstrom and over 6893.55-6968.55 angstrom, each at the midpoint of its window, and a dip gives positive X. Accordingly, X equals 2.58 angstrom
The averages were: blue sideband 14.1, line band 13.7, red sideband 14.4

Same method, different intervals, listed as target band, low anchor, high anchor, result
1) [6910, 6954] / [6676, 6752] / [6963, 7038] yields 1.3 angstrom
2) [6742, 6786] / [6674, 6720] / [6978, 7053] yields 4.2 angstrom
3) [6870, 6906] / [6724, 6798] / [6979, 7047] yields -1.1 angstrom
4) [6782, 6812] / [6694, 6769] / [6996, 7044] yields 4.7 angstrom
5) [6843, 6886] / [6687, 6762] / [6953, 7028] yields 1.1 angstrom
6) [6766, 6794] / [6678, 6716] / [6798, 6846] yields 4.7 angstrom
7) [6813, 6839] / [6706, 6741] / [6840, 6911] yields 0.4 angstrom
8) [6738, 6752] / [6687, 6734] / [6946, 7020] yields 0.5 angstrom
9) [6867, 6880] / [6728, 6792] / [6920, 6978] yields -0.3 angstrom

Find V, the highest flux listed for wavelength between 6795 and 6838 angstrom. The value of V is 14.87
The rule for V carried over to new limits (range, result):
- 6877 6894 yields 14.52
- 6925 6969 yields 15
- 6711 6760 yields 15.65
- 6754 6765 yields 14.78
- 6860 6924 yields 14.75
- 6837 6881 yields 14.63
